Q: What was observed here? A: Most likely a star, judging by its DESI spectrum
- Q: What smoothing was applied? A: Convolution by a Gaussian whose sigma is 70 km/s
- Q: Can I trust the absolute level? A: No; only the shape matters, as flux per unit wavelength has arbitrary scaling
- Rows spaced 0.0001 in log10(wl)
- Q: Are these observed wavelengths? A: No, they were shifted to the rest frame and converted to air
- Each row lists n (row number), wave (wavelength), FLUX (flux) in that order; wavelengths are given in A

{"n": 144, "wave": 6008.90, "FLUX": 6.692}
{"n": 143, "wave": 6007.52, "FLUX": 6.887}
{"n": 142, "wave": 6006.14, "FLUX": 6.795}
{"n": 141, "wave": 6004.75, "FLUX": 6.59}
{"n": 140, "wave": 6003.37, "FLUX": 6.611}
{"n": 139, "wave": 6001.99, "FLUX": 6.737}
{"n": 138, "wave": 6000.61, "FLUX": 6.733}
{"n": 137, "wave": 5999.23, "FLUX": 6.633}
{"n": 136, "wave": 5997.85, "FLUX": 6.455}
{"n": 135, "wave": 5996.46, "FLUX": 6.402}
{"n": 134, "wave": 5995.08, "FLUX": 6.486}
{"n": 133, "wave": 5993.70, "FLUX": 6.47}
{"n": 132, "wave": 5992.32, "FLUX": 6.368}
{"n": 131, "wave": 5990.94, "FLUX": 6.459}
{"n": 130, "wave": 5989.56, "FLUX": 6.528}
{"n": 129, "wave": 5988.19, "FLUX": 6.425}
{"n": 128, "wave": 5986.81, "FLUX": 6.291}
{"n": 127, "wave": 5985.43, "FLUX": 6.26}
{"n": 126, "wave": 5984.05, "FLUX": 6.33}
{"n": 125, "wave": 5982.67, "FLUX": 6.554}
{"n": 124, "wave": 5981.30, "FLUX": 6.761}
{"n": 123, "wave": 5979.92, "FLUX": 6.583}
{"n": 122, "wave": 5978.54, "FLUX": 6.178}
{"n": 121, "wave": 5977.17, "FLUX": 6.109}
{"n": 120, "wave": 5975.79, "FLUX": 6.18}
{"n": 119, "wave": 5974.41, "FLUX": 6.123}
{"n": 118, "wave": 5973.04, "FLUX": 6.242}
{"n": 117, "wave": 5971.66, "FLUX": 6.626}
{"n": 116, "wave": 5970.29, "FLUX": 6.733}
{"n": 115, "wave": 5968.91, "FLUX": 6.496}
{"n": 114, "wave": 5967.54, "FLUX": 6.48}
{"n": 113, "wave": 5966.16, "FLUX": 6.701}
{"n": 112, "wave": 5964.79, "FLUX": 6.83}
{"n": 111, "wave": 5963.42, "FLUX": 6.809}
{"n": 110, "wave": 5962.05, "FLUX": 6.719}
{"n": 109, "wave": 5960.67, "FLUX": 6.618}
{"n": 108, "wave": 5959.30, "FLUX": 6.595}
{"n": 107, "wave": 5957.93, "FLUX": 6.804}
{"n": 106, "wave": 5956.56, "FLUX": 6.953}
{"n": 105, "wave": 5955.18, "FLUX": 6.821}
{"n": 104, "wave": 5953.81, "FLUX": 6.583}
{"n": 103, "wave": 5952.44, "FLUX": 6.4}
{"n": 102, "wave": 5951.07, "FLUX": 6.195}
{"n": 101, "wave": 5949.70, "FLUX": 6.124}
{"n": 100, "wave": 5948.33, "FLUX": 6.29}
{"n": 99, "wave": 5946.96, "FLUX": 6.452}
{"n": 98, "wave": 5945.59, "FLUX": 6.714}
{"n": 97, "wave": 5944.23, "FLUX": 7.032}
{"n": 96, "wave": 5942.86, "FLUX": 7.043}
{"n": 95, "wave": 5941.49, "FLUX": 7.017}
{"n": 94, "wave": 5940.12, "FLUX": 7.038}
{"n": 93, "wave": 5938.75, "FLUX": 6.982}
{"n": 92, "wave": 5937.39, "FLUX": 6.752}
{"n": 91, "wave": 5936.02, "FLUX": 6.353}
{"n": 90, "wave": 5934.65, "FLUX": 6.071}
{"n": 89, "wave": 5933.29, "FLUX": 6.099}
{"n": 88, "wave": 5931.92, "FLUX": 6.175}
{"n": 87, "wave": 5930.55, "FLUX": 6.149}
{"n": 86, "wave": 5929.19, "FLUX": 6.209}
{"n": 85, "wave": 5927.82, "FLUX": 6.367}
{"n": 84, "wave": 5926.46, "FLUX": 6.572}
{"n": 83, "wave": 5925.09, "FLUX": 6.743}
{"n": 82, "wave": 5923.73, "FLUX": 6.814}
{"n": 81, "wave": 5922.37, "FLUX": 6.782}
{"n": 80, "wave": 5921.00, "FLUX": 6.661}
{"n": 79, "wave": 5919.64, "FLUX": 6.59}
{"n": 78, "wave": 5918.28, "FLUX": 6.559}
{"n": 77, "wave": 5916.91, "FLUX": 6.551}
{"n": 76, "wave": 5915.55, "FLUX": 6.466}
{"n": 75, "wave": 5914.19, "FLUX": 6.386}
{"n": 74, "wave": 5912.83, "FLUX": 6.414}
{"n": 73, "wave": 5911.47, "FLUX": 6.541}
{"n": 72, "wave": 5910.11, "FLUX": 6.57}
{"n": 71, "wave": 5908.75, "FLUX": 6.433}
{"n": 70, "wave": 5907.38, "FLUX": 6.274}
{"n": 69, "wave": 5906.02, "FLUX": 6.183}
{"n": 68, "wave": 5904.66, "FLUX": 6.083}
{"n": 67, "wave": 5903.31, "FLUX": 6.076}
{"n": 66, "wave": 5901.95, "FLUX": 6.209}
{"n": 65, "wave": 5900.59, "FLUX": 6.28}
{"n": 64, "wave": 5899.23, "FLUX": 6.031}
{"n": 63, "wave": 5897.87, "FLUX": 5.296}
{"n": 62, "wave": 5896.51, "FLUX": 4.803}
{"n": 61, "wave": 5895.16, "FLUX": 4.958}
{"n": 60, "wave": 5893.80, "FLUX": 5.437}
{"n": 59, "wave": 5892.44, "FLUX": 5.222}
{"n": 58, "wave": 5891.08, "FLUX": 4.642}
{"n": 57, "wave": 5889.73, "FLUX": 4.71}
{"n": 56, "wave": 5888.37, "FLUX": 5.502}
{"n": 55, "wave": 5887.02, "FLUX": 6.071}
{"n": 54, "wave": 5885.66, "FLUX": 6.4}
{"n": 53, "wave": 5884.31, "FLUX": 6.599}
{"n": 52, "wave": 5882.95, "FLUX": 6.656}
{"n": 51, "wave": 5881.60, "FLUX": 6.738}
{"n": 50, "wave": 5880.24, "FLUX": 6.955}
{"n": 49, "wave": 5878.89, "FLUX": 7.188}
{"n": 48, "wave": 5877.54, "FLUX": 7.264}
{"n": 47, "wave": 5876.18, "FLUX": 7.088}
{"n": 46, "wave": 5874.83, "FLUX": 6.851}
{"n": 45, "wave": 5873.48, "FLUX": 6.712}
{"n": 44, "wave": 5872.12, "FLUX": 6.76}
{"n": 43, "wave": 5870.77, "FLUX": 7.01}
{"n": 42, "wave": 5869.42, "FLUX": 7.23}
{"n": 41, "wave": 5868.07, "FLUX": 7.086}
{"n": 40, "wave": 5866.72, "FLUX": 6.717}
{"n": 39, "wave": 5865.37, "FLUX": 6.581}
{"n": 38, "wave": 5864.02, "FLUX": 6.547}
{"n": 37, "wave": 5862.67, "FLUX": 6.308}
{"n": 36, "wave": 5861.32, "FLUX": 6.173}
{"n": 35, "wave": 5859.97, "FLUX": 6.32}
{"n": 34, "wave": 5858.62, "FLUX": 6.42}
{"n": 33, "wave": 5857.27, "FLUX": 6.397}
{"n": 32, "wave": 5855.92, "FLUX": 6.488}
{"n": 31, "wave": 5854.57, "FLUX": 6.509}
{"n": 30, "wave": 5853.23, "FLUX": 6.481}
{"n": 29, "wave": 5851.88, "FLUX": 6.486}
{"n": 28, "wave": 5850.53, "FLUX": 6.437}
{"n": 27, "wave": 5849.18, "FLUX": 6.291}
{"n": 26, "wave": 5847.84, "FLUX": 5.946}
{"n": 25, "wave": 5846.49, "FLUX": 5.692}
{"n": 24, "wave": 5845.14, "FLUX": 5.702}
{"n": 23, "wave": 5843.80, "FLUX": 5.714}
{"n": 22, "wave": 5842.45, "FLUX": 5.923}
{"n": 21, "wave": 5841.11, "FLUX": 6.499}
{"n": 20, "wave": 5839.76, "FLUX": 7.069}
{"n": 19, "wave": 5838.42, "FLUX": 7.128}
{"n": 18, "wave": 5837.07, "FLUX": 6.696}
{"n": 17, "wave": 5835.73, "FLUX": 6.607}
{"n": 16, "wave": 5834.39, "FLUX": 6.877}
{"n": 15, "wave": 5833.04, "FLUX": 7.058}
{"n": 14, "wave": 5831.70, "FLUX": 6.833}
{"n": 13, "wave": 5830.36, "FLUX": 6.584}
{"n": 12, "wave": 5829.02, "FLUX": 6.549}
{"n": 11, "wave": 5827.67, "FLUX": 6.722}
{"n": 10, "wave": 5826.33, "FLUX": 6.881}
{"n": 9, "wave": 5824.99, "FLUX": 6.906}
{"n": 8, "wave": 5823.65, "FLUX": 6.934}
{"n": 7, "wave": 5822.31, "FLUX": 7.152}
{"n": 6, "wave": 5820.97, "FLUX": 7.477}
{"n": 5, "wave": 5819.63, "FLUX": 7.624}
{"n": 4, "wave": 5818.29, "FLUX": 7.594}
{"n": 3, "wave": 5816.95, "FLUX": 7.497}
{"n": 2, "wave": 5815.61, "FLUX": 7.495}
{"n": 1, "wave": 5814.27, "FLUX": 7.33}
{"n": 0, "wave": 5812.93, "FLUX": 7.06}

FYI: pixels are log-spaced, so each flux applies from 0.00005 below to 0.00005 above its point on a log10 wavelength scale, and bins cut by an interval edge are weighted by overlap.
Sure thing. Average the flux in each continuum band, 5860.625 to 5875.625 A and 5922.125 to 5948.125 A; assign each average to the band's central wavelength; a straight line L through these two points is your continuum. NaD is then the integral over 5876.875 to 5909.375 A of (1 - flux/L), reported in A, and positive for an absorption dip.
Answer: 3.3 A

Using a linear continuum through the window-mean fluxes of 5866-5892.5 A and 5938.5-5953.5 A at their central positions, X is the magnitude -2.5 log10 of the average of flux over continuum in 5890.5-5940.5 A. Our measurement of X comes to 0.06 mag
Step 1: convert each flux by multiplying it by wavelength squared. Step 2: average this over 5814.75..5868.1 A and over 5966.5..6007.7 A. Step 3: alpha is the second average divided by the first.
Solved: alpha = 1.02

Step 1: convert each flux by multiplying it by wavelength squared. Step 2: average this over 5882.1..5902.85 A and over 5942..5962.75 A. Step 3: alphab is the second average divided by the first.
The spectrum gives 1.19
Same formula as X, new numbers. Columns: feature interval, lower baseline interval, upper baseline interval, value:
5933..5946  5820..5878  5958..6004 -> -0.03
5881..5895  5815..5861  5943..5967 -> 0.16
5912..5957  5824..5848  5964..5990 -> -0.01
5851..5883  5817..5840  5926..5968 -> 0.02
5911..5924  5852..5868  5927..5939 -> -0.03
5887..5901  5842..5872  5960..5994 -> 0.21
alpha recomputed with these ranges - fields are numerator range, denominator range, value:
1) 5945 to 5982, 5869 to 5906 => 1.08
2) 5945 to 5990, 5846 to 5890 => 1.03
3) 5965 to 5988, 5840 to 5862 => 1.08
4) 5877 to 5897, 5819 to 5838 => 0.88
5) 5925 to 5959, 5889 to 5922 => 1.11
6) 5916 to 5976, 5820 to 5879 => 1.02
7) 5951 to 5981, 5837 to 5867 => 1.07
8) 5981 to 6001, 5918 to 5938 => 1.02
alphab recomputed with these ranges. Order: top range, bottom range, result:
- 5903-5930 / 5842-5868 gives 1.05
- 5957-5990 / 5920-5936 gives 1.03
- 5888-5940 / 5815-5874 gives 0.94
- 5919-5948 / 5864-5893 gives 1.04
